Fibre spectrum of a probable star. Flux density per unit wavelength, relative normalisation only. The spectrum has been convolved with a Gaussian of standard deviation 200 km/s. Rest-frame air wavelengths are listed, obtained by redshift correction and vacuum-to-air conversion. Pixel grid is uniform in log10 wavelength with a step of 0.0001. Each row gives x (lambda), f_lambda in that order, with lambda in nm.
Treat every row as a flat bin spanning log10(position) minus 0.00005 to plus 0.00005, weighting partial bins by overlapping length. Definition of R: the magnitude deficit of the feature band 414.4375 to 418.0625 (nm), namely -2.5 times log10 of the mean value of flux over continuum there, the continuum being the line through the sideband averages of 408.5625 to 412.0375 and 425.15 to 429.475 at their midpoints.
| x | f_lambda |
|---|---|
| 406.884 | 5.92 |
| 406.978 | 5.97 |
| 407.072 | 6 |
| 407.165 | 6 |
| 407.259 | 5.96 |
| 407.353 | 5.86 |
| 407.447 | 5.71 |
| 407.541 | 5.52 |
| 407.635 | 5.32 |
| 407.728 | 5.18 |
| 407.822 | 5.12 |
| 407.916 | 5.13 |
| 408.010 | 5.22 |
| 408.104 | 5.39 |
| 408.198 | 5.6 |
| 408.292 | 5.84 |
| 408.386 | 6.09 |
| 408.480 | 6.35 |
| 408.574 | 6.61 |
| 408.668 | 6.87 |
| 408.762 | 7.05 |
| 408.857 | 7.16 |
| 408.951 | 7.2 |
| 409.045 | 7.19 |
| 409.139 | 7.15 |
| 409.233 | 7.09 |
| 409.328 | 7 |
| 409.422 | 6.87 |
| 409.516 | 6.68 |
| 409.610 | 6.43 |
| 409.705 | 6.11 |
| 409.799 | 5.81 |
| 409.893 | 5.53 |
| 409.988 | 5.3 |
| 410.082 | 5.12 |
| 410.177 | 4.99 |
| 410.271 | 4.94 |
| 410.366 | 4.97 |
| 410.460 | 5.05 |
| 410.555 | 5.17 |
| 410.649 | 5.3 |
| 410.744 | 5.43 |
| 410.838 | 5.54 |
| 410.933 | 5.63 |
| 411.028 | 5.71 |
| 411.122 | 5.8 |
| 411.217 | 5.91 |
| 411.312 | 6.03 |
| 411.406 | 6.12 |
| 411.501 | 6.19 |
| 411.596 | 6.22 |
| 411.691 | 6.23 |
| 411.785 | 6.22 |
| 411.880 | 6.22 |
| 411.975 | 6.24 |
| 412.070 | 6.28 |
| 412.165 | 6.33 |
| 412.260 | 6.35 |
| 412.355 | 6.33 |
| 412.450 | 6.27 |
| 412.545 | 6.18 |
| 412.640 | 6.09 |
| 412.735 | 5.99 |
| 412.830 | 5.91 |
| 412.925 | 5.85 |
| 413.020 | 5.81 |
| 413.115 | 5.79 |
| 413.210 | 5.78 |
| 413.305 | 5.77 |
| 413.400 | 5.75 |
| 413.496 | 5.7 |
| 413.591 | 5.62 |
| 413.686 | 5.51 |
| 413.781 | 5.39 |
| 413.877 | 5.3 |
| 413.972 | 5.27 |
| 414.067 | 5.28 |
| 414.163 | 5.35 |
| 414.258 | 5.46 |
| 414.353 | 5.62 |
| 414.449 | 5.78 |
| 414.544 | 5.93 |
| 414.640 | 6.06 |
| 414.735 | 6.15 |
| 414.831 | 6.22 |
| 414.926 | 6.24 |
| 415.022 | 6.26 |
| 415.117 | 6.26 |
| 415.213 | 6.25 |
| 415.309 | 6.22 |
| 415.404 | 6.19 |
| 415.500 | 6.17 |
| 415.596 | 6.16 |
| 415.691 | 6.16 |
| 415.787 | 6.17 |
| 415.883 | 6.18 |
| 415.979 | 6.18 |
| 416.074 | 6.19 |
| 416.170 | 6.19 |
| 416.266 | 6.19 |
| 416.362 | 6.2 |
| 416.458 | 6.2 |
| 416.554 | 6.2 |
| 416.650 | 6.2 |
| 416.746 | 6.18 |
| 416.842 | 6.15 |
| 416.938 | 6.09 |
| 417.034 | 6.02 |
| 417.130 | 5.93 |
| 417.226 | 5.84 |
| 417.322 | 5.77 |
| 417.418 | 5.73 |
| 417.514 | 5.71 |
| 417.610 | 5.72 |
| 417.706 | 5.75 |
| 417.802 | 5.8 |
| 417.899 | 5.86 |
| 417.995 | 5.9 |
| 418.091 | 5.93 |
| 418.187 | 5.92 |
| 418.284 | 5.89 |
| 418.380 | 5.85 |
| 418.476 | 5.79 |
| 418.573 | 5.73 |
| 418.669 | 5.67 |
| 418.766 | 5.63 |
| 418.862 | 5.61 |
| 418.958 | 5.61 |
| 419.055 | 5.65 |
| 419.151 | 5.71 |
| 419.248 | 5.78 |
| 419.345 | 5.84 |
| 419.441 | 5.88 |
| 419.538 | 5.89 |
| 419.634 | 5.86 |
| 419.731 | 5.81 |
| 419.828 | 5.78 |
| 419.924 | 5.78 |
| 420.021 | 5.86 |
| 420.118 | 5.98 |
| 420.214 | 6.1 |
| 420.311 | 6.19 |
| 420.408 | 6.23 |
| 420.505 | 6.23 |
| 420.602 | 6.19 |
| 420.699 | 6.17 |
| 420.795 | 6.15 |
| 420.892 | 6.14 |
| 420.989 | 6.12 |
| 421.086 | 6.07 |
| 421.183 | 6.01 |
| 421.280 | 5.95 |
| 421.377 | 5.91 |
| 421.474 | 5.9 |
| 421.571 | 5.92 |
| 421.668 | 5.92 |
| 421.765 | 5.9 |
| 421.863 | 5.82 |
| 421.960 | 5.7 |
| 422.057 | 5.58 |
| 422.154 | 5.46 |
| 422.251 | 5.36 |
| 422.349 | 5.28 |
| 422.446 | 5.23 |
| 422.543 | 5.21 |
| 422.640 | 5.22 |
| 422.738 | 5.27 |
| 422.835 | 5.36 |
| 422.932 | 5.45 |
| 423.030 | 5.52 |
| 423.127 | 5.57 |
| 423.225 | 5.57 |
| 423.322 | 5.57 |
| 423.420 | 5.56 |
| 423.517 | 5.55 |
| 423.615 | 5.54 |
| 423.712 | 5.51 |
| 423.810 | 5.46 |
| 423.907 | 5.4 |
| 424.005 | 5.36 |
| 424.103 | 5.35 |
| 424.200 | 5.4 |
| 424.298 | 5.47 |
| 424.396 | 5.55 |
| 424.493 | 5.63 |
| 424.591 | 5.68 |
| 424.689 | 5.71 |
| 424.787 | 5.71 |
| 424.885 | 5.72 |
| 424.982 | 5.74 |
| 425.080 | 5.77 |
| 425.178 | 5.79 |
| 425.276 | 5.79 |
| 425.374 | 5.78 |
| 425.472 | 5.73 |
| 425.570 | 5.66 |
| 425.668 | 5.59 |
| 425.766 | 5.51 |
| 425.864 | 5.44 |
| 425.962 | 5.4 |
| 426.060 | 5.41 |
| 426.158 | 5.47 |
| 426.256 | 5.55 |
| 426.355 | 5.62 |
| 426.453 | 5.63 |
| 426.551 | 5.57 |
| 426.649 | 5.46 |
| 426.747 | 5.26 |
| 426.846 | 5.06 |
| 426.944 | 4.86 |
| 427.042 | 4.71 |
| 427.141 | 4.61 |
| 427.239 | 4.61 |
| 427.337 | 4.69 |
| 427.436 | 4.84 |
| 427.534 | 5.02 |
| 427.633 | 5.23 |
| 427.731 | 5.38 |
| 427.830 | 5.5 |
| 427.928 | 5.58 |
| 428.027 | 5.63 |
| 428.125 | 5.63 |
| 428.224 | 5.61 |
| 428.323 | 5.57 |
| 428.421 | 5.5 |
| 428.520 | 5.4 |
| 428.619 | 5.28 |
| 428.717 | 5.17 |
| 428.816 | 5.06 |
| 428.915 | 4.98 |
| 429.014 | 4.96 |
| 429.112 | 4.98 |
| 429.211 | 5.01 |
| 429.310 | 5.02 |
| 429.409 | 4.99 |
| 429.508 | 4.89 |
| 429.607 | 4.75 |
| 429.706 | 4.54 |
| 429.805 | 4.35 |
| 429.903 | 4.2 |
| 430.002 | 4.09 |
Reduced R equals -0.05 mag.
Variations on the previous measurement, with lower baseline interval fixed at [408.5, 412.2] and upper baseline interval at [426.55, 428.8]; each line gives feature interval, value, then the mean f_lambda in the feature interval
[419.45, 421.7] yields -0.081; 6.01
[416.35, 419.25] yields -0.028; 5.87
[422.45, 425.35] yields -0.025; 5.53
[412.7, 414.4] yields 0.059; 5.62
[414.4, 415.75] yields -0.053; 6.14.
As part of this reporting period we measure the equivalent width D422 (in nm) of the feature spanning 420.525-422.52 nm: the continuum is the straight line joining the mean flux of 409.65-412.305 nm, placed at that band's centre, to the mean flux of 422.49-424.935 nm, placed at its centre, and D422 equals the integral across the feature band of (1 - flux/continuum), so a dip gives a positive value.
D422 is -0.11 nm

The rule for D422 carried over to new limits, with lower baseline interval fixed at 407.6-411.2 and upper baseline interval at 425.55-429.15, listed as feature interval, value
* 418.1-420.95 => -0.17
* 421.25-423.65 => -0.05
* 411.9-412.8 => -0.06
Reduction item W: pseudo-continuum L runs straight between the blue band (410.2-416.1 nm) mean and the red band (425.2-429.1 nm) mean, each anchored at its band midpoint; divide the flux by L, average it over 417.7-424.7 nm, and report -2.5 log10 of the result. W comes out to -0.032 mag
